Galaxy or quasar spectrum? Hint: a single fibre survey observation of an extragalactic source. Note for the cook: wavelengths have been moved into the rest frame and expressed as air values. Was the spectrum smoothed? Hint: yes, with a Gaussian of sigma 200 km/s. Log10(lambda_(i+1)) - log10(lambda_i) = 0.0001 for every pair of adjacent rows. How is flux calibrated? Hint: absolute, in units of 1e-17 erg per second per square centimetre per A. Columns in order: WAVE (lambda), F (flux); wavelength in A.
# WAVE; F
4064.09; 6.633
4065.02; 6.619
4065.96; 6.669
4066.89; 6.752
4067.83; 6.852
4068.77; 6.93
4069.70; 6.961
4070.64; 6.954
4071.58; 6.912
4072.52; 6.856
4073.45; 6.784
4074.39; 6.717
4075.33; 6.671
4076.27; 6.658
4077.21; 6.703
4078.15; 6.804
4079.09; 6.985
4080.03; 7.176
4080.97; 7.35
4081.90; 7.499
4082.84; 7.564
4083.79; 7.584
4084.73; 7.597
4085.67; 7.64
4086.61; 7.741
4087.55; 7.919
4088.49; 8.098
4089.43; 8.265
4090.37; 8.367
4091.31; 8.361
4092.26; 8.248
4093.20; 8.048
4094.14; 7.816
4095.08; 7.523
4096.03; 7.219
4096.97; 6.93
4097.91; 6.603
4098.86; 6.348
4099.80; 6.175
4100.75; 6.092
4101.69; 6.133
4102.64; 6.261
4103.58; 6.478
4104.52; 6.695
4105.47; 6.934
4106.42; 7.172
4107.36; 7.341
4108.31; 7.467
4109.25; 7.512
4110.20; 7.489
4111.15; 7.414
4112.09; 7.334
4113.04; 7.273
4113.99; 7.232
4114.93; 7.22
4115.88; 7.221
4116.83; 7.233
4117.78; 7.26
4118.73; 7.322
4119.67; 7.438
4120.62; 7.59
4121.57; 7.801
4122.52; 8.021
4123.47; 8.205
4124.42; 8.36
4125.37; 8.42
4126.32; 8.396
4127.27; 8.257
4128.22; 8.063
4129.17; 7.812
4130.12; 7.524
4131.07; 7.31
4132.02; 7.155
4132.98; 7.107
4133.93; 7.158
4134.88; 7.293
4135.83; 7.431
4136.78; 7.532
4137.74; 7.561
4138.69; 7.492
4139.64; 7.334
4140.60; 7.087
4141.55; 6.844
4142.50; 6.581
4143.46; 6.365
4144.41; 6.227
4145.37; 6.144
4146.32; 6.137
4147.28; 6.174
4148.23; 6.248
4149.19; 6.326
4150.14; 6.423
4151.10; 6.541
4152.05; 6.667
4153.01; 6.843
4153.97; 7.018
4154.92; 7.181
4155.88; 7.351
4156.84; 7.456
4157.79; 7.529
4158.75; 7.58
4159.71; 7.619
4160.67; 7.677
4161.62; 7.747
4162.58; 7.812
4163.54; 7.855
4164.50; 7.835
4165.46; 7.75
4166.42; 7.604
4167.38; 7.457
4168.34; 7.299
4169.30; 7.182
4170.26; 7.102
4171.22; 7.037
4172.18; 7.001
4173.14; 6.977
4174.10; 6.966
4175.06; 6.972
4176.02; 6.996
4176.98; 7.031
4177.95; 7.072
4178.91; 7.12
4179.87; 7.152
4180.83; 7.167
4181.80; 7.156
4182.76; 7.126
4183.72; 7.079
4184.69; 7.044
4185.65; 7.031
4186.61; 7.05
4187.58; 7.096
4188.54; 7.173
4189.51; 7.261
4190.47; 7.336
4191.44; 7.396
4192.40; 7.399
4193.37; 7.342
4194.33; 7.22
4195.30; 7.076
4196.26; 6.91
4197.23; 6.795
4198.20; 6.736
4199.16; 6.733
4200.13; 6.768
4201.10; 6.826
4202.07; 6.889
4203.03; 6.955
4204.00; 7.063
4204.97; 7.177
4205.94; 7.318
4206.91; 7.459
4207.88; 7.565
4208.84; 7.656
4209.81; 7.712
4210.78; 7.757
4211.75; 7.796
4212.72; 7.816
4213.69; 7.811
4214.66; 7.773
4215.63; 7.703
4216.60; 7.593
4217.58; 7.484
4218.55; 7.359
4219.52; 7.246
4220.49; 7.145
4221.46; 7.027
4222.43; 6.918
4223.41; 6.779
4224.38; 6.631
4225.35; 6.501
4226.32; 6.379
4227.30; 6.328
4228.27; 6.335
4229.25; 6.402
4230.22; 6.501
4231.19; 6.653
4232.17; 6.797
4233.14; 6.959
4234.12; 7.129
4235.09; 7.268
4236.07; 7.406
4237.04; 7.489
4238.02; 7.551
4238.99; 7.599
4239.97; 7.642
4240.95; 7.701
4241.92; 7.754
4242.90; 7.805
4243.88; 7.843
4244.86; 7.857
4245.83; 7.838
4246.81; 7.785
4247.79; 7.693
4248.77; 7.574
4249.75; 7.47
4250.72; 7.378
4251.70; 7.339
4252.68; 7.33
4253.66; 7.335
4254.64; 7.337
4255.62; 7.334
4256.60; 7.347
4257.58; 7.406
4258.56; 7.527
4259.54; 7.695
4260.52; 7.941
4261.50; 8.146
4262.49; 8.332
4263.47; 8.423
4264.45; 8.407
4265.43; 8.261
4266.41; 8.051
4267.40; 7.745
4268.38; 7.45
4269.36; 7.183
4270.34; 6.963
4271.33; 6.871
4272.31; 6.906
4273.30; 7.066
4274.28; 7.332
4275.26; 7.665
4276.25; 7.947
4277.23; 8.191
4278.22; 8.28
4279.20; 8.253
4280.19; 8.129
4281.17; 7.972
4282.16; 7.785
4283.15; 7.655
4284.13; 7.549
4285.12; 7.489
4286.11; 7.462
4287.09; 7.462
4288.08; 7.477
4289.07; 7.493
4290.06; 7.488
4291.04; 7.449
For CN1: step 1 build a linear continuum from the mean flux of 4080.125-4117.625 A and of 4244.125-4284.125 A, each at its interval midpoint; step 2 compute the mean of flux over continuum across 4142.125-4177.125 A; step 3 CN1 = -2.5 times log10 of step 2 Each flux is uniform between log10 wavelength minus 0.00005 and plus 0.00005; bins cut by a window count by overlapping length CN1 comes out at 0.06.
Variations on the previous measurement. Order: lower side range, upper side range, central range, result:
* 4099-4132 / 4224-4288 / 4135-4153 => 0.10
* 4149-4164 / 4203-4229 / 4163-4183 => 0.00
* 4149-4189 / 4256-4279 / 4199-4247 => 0.03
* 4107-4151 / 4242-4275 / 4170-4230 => 0.05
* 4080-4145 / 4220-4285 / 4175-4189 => 0.05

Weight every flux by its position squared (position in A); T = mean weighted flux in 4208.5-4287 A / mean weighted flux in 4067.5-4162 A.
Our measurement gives 1.1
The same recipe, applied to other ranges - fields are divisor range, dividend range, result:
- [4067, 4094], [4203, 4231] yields 1.04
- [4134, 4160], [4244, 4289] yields 1.17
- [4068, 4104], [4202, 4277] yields 1.11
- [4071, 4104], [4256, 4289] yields 1.17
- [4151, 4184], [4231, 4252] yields 1.07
